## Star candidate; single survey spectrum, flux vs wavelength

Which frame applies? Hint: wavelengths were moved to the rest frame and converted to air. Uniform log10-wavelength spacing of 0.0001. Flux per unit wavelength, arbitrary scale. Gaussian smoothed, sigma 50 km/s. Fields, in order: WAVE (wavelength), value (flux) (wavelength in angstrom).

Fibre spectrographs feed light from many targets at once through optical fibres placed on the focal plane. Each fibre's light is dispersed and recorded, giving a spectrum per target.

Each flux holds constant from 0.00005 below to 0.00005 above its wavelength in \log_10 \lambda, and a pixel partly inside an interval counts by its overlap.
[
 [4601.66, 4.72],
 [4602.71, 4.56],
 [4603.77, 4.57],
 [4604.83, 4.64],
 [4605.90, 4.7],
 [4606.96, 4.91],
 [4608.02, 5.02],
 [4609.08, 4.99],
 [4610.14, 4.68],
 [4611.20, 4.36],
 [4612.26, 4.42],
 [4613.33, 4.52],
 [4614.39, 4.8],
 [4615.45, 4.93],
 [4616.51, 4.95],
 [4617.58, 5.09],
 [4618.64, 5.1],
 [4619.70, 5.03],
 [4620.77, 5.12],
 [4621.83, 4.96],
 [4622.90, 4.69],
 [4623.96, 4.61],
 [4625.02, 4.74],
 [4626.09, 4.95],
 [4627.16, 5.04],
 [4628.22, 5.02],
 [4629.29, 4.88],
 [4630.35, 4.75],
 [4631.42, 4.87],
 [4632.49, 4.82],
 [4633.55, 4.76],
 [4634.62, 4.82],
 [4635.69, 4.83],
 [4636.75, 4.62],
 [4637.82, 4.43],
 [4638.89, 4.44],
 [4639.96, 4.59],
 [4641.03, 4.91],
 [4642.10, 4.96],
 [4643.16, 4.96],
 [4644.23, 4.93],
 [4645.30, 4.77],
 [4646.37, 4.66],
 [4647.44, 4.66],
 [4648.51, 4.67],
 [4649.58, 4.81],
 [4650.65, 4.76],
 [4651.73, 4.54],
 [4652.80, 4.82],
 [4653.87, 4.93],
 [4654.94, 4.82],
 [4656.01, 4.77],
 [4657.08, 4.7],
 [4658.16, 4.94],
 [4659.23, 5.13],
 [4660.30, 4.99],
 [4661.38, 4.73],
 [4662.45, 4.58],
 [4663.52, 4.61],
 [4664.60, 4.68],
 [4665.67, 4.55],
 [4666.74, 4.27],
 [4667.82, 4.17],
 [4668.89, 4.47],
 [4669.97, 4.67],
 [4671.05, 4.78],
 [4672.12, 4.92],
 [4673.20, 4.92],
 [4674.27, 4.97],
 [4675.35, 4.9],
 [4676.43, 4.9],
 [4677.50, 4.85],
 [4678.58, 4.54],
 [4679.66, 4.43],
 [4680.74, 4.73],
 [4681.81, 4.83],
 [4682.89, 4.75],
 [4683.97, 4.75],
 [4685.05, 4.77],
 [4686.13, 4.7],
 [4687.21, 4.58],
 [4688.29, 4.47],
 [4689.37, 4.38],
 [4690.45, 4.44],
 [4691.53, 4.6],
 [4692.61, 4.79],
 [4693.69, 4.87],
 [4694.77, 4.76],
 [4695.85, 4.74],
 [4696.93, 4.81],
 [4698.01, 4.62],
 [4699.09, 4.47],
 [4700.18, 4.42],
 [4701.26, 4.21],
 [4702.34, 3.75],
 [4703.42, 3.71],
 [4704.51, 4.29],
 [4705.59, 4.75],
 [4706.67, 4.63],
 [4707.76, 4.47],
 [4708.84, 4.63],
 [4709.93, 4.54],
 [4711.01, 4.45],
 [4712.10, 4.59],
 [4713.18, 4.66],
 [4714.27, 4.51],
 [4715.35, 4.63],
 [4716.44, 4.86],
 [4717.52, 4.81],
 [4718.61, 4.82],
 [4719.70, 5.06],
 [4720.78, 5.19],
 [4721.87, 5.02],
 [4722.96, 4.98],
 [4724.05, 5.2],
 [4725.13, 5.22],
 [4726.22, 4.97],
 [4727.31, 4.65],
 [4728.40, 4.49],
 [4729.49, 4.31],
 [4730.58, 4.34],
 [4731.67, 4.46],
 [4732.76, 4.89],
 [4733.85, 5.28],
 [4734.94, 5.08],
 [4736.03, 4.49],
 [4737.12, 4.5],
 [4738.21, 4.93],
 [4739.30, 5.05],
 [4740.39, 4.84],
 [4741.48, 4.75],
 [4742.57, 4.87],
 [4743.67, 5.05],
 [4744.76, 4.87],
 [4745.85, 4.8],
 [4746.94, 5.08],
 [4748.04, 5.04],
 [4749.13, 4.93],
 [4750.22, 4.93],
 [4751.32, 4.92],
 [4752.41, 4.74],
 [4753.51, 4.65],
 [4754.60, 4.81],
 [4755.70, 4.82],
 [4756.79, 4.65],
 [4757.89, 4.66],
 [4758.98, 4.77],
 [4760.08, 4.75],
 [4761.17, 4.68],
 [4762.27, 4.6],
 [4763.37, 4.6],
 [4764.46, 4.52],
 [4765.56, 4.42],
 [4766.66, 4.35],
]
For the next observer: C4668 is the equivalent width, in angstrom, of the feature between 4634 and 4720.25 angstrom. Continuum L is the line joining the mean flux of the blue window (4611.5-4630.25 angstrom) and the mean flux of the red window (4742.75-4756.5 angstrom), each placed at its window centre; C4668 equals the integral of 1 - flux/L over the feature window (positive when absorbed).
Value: 3.7 angstrom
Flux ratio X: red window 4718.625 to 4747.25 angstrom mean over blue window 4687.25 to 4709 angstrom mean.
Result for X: 1.08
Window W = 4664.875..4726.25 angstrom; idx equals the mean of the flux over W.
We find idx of 4.66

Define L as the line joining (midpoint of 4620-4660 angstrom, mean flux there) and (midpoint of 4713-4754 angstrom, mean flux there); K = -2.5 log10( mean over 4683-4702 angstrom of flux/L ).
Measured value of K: 0.05 mag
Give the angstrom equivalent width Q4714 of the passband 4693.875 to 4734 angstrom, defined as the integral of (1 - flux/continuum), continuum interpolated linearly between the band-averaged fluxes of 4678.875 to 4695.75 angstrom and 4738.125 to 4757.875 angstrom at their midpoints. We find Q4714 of 0.8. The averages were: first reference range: 4.66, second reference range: 4.87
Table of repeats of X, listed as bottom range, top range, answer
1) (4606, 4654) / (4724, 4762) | 1.00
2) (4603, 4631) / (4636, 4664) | 0.99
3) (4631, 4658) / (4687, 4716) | 0.95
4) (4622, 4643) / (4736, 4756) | 1.02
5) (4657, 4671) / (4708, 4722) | 1.02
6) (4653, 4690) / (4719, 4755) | 1.03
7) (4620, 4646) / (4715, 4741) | 1.01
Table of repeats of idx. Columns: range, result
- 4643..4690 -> 4.72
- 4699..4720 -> 4.51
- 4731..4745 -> 4.85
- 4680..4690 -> 4.65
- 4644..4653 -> 4.72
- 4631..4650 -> 4.75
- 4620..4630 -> 4.89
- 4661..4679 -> 4.68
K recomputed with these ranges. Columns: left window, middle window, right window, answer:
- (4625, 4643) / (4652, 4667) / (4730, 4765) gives 0.01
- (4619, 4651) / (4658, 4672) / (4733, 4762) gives 0.04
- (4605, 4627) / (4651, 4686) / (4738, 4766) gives 0.02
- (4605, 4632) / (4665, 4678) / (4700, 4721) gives -0.01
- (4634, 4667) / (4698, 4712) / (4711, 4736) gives 0.10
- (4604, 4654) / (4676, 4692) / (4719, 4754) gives 0.04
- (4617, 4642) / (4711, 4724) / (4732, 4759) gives 0.01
